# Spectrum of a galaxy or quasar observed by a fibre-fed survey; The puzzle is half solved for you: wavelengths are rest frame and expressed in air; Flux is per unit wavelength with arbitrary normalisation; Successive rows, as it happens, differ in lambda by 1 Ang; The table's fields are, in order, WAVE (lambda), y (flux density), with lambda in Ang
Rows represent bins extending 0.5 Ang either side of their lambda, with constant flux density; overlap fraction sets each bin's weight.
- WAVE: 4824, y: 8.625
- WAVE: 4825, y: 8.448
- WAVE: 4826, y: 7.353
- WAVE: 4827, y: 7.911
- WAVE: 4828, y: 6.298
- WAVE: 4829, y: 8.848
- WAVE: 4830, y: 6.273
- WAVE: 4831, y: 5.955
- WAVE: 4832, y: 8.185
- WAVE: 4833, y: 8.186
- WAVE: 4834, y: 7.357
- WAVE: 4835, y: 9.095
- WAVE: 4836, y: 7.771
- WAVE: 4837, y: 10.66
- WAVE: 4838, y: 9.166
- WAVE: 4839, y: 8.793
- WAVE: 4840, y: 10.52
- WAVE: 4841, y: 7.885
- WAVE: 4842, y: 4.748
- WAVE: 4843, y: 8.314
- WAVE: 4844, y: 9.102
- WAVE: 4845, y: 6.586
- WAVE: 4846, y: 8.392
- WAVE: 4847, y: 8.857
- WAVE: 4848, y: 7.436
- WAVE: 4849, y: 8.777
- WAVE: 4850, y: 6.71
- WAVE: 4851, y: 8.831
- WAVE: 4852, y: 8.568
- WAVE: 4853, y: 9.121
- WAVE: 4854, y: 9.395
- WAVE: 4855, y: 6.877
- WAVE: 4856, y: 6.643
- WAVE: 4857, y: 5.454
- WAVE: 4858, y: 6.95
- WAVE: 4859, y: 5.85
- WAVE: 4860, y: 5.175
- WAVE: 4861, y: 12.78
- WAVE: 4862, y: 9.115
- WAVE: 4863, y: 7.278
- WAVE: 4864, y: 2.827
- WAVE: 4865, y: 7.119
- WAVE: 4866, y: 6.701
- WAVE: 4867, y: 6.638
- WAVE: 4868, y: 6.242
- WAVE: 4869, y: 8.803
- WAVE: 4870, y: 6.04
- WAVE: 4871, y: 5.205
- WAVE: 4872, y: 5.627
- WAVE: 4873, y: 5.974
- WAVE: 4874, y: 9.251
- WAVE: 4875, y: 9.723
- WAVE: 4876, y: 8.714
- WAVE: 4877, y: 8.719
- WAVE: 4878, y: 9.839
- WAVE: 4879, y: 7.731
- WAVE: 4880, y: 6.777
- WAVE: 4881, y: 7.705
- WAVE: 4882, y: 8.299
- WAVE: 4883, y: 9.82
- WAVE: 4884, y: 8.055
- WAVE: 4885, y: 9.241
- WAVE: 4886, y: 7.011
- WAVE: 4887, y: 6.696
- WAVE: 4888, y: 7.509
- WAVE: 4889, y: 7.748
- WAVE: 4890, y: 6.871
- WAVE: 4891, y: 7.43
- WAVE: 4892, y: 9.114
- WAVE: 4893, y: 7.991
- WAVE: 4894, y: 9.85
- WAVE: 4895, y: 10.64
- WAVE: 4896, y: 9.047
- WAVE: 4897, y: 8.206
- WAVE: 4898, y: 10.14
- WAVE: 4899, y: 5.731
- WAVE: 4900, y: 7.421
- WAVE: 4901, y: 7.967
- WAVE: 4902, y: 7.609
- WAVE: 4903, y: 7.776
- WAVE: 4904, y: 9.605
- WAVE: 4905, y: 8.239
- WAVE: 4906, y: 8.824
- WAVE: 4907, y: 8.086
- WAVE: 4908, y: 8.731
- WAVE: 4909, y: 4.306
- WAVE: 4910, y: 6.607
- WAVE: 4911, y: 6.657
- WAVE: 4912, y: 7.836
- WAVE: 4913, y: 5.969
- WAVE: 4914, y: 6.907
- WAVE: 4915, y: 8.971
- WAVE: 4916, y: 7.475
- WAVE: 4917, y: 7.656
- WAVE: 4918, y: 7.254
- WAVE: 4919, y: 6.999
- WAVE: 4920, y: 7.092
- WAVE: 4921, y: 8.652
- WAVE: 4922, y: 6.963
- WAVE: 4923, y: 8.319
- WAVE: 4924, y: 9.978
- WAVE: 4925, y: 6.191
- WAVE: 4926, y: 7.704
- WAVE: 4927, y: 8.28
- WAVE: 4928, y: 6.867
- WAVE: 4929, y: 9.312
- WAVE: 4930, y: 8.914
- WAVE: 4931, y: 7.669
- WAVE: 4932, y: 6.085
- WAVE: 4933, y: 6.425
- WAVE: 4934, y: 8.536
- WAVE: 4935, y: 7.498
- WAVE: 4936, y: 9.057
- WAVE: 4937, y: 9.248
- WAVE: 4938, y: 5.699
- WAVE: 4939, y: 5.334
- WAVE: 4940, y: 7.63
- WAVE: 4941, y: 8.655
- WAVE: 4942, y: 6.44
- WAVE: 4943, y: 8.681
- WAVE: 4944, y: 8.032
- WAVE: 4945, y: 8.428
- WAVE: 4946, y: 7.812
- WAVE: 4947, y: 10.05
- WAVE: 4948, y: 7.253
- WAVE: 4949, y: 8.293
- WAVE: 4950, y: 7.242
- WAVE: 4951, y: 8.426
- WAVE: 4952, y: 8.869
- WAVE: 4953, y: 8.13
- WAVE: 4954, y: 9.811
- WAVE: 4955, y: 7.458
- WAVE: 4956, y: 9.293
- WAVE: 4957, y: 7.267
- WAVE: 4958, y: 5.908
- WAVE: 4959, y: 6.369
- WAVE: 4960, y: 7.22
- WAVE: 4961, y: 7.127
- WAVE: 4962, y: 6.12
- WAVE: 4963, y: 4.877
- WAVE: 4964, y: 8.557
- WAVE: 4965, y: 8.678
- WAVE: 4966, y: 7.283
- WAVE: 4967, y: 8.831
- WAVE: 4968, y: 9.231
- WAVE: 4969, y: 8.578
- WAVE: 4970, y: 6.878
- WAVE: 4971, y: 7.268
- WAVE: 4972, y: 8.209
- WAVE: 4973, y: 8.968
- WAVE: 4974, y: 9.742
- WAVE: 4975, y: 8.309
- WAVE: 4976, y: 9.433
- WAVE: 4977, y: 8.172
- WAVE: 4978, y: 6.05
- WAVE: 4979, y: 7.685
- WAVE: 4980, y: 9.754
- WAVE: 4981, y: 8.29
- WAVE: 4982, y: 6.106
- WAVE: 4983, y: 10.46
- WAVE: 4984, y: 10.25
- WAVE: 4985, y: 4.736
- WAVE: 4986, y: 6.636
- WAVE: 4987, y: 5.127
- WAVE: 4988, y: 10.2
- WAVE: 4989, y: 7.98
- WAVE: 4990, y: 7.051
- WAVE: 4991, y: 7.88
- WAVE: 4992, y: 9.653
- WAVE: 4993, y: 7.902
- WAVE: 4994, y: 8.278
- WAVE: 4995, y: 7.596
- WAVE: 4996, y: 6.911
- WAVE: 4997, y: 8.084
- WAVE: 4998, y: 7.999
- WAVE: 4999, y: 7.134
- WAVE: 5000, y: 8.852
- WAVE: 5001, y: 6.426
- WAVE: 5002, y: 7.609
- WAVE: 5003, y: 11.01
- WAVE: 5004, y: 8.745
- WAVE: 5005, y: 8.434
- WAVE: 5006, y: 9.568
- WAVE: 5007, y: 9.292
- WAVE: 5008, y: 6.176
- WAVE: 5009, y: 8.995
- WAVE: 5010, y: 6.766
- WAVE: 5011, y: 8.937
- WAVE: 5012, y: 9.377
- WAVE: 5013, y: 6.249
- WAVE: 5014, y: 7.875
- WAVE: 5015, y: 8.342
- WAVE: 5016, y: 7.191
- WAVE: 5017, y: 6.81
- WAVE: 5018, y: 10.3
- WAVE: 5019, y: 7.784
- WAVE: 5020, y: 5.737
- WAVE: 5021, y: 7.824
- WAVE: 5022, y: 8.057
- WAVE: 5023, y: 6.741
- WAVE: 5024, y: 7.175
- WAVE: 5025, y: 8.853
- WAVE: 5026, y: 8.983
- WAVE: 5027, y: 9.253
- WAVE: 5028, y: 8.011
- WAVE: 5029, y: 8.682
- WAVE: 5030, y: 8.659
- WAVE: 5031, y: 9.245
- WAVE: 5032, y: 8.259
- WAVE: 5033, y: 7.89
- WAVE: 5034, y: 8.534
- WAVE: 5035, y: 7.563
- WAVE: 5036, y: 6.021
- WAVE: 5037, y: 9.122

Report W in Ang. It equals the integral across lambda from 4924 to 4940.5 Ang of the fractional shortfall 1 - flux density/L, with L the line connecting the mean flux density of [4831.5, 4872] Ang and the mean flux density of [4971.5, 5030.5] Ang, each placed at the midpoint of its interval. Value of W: 0.6 Ang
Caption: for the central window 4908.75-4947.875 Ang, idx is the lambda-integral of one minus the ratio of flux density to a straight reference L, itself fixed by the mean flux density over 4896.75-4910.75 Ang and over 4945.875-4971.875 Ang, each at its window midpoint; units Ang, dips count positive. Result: 0.9 Ang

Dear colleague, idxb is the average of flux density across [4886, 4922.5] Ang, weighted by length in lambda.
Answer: 7.78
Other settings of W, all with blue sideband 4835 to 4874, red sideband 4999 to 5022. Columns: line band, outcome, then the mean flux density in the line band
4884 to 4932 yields -0.6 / 7.86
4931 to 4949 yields 0.3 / 7.71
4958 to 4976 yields 0.4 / 7.77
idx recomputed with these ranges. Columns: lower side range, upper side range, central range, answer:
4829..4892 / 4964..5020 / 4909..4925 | 1.0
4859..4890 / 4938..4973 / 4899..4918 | 0.3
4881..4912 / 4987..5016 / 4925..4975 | 1.5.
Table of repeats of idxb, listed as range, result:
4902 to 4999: 7.81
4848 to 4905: 7.8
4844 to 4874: 7.3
